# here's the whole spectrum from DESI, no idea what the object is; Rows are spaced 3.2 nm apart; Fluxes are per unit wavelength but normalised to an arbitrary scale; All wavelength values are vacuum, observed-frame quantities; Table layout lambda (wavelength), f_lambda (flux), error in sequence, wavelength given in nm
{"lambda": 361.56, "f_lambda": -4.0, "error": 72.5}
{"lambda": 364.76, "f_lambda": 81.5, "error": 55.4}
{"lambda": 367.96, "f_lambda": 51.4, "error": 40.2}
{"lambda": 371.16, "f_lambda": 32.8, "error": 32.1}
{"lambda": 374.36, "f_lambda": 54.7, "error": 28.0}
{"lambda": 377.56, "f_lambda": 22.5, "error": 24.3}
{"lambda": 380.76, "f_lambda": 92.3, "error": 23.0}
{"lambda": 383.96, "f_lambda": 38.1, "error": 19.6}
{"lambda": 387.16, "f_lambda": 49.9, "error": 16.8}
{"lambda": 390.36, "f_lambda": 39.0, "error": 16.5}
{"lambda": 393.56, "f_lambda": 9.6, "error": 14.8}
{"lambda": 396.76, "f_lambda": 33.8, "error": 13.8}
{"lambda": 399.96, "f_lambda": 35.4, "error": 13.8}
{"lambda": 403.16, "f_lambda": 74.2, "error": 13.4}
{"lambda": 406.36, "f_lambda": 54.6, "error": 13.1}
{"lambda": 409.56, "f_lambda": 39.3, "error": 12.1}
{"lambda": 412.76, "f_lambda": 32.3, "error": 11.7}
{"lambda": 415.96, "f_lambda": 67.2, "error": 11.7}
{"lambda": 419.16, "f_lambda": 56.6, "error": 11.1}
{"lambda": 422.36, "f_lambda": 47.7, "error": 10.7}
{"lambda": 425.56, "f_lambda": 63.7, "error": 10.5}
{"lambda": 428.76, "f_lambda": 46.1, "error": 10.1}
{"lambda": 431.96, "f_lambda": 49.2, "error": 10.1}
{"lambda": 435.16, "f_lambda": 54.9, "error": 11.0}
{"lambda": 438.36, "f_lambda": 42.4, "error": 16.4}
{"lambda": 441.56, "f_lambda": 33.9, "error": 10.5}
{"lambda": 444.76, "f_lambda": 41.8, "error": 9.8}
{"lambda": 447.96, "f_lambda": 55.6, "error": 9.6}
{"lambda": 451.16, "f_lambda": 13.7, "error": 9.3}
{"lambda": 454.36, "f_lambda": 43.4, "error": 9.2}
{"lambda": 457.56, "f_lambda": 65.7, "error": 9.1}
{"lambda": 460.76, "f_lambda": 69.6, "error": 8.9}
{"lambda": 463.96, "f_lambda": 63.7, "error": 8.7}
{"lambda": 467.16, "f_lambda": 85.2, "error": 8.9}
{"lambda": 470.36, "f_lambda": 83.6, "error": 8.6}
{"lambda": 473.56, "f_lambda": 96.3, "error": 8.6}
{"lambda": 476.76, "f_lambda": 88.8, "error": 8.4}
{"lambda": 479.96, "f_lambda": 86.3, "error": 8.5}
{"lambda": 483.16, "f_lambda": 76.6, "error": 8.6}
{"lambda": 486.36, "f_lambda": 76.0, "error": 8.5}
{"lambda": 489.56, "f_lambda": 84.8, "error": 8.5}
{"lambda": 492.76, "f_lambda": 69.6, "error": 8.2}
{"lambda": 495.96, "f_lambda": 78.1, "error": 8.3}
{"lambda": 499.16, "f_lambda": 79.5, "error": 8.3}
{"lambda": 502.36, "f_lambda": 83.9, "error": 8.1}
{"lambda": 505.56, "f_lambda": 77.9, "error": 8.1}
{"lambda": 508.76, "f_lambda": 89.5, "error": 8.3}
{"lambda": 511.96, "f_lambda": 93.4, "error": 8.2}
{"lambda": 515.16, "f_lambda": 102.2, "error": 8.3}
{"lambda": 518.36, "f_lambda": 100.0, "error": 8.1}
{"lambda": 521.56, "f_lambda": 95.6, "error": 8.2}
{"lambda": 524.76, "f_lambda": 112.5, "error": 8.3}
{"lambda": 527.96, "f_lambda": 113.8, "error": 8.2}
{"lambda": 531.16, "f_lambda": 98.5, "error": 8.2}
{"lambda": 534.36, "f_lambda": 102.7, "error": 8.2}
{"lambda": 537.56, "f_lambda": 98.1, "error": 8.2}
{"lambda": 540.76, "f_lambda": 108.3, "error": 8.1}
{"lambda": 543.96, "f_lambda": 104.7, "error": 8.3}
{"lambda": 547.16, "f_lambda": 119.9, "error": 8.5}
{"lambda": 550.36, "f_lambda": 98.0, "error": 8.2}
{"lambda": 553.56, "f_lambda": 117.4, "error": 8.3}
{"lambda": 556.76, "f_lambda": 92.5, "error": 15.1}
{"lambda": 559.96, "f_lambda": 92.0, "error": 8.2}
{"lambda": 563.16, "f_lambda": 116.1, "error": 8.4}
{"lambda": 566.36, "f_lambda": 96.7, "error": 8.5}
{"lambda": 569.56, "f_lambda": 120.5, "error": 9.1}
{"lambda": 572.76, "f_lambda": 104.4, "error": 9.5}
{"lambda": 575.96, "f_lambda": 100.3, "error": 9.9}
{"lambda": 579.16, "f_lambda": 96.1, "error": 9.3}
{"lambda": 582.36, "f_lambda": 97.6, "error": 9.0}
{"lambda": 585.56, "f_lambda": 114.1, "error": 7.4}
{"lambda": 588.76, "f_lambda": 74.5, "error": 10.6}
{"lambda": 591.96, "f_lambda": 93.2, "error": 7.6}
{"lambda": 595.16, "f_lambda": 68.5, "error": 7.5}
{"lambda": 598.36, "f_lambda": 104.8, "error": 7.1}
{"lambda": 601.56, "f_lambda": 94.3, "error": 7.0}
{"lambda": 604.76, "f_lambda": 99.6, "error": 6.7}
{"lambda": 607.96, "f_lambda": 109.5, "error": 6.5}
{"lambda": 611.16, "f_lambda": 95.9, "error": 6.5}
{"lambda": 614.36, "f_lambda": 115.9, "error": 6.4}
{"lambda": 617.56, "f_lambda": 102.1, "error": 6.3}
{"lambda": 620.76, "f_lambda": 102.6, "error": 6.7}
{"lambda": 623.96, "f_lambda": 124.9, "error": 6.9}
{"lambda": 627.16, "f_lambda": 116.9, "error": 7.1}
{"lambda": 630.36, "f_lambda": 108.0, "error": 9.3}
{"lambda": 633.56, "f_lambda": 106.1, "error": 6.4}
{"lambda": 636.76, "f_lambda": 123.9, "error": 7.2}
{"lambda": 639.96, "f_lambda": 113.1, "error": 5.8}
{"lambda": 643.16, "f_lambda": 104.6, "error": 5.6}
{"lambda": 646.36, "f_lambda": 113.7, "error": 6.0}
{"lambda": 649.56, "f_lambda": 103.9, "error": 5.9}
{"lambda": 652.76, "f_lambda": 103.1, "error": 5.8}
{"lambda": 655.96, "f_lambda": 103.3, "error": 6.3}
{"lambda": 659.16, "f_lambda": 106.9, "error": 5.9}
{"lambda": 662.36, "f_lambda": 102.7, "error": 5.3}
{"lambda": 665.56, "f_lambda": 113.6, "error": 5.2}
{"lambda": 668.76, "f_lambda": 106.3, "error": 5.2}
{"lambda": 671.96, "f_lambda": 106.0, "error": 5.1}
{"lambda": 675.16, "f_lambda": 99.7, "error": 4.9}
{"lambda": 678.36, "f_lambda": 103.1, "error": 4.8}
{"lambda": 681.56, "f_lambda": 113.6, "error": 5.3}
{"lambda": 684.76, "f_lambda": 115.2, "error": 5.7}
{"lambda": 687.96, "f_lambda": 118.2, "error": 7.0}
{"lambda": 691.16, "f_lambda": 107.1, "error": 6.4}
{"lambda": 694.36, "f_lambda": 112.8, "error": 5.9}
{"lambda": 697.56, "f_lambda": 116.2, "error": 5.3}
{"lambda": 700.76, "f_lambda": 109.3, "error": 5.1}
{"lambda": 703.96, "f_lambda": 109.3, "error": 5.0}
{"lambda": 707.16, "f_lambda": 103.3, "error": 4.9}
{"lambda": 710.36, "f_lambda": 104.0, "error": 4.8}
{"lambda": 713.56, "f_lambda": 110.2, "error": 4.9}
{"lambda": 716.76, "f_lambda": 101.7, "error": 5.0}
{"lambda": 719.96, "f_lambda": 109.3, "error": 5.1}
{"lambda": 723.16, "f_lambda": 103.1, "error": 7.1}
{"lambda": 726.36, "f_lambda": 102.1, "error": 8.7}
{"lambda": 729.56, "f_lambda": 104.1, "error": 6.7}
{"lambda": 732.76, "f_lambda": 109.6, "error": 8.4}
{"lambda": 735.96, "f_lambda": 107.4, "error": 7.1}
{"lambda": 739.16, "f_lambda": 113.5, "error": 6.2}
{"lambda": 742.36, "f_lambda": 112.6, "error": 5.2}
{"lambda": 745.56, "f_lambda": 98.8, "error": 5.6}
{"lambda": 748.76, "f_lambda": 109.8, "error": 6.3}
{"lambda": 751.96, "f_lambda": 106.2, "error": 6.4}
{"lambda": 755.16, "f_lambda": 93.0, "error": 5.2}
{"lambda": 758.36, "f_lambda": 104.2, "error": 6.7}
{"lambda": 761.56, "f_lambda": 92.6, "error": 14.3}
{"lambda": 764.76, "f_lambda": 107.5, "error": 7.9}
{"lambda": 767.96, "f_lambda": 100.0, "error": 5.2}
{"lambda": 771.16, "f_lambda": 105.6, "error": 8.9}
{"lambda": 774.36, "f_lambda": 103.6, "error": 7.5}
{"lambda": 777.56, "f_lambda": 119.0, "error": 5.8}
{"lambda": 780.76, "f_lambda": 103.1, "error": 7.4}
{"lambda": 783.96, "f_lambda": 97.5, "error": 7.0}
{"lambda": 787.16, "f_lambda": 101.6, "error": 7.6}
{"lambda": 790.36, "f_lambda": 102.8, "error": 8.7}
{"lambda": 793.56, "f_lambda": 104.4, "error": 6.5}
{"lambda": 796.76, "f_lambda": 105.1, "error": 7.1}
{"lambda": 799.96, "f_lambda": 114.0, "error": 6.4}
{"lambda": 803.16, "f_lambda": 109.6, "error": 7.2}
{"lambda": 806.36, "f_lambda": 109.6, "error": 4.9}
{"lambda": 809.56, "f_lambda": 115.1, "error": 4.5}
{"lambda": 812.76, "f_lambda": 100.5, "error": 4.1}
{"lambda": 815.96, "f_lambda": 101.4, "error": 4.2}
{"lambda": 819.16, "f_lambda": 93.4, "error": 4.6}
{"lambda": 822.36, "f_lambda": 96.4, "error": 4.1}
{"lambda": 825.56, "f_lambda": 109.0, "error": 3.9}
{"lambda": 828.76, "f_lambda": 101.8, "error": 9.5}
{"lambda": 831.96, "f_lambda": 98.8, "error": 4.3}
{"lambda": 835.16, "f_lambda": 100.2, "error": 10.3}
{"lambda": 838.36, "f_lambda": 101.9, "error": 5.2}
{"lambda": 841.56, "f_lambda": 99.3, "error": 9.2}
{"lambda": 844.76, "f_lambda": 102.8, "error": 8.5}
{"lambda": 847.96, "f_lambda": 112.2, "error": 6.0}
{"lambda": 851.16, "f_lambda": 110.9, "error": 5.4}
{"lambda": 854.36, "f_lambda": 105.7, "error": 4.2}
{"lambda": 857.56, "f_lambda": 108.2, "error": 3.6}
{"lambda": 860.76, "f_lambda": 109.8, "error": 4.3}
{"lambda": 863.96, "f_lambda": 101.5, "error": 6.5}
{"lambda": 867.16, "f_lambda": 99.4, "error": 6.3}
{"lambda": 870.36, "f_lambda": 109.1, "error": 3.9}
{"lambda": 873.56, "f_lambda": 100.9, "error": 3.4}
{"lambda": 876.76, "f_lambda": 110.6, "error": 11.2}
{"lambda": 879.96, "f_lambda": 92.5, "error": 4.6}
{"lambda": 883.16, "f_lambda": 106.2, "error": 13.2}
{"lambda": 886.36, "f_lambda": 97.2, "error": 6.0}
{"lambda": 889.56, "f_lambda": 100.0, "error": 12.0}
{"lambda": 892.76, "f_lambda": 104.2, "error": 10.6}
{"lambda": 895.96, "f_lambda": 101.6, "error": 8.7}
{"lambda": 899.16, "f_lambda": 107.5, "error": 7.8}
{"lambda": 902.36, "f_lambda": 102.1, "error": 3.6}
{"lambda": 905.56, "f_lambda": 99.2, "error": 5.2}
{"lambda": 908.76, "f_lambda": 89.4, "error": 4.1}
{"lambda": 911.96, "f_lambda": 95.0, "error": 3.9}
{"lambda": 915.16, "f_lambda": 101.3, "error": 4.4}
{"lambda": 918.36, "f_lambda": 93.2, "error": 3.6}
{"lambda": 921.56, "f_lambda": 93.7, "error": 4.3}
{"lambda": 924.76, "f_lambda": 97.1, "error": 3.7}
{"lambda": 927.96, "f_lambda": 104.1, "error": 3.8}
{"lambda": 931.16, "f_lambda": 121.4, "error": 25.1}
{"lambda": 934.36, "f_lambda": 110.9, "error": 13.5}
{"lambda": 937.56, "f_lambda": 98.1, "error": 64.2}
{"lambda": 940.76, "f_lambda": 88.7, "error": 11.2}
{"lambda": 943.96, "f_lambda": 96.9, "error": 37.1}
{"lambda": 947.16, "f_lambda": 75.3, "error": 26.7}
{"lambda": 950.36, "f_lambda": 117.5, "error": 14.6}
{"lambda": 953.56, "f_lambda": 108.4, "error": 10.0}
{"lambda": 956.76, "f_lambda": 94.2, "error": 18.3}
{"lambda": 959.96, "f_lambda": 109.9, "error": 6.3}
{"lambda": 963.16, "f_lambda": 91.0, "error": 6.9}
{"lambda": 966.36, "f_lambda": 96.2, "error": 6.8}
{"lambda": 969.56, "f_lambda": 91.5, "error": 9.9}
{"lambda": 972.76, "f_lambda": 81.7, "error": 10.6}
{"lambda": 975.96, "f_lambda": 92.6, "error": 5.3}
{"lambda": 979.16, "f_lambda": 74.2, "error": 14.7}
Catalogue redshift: 0.148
